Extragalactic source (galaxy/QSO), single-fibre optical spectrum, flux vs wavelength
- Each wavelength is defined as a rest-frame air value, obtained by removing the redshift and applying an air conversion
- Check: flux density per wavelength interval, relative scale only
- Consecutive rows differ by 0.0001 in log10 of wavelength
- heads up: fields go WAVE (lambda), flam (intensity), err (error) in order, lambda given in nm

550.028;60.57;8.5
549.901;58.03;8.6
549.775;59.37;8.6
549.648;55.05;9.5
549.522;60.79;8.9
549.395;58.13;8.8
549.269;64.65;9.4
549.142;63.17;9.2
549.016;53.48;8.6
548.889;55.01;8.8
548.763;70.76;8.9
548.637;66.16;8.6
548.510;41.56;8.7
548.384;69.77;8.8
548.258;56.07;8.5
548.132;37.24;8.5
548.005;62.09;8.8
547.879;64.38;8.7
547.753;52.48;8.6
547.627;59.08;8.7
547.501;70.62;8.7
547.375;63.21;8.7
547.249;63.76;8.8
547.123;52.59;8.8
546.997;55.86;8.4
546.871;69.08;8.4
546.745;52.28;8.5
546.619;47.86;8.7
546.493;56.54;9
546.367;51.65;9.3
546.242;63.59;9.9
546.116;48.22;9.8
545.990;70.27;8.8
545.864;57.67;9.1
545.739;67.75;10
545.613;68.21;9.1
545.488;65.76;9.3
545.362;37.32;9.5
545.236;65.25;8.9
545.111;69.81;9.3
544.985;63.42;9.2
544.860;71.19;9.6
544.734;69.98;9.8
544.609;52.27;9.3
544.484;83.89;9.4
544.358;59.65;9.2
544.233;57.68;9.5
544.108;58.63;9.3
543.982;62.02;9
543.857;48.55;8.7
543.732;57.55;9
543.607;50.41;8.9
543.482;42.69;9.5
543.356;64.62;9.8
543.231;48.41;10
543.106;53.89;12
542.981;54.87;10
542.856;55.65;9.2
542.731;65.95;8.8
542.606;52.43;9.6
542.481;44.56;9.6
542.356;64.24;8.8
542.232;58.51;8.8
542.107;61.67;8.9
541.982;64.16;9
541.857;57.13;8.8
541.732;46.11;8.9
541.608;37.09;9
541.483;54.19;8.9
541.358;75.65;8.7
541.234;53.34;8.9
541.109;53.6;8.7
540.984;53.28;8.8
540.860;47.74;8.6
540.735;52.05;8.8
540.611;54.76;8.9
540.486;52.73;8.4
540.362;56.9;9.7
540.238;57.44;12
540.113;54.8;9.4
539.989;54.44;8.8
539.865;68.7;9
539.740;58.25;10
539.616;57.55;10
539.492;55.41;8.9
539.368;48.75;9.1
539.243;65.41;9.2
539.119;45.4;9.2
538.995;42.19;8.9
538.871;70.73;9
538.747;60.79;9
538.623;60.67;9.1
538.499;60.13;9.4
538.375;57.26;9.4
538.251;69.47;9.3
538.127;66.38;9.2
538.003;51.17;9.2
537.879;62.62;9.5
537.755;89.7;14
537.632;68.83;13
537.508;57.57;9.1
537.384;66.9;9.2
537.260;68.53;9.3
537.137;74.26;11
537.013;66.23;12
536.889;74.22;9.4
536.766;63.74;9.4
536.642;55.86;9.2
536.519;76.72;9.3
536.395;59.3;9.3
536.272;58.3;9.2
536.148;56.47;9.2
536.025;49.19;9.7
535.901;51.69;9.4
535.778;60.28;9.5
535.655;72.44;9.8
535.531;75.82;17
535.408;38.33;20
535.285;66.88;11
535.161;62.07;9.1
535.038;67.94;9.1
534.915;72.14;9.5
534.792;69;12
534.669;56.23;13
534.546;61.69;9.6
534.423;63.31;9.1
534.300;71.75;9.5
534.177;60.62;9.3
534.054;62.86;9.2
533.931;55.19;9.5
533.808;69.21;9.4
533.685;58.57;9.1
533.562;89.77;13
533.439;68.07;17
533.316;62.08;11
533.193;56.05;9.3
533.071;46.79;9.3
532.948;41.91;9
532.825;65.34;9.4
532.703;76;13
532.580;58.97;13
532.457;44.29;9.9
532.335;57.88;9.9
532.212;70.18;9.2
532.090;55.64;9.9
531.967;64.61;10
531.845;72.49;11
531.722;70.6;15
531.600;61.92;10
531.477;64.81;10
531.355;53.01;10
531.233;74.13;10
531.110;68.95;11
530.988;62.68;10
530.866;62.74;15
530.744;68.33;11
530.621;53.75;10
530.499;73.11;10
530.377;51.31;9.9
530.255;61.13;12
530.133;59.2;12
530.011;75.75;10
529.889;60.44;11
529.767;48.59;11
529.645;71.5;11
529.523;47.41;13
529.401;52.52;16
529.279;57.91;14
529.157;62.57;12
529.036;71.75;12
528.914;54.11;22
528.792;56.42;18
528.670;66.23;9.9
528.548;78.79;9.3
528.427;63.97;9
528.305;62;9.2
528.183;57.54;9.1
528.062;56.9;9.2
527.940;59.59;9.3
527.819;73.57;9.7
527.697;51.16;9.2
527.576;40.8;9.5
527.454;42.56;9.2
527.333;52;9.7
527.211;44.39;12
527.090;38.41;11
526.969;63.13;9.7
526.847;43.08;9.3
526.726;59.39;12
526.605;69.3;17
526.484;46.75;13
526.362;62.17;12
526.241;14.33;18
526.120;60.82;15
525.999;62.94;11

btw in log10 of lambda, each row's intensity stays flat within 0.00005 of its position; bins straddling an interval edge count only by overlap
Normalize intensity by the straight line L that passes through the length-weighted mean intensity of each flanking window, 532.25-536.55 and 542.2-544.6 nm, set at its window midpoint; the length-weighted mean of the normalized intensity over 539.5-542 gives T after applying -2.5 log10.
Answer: 0.06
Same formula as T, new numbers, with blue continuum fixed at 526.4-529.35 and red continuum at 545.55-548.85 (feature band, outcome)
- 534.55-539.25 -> -0.085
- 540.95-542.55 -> 0.056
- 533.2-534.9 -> -0.129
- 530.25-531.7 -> -0.104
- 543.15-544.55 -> 0.023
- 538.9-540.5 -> 0.053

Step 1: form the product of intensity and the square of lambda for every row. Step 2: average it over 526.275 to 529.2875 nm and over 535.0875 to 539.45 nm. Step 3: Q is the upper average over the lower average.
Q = 1.1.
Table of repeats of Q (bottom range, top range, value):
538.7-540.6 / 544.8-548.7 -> 1.08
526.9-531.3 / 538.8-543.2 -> 0.98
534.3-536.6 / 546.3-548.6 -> 0.96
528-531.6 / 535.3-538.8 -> 1.05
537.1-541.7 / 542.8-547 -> 1.02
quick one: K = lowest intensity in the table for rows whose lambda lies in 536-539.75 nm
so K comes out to 42.19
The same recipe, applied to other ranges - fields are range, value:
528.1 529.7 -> 47.41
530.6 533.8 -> 41.91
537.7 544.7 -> 37.09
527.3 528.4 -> 40.8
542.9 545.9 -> 37.32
